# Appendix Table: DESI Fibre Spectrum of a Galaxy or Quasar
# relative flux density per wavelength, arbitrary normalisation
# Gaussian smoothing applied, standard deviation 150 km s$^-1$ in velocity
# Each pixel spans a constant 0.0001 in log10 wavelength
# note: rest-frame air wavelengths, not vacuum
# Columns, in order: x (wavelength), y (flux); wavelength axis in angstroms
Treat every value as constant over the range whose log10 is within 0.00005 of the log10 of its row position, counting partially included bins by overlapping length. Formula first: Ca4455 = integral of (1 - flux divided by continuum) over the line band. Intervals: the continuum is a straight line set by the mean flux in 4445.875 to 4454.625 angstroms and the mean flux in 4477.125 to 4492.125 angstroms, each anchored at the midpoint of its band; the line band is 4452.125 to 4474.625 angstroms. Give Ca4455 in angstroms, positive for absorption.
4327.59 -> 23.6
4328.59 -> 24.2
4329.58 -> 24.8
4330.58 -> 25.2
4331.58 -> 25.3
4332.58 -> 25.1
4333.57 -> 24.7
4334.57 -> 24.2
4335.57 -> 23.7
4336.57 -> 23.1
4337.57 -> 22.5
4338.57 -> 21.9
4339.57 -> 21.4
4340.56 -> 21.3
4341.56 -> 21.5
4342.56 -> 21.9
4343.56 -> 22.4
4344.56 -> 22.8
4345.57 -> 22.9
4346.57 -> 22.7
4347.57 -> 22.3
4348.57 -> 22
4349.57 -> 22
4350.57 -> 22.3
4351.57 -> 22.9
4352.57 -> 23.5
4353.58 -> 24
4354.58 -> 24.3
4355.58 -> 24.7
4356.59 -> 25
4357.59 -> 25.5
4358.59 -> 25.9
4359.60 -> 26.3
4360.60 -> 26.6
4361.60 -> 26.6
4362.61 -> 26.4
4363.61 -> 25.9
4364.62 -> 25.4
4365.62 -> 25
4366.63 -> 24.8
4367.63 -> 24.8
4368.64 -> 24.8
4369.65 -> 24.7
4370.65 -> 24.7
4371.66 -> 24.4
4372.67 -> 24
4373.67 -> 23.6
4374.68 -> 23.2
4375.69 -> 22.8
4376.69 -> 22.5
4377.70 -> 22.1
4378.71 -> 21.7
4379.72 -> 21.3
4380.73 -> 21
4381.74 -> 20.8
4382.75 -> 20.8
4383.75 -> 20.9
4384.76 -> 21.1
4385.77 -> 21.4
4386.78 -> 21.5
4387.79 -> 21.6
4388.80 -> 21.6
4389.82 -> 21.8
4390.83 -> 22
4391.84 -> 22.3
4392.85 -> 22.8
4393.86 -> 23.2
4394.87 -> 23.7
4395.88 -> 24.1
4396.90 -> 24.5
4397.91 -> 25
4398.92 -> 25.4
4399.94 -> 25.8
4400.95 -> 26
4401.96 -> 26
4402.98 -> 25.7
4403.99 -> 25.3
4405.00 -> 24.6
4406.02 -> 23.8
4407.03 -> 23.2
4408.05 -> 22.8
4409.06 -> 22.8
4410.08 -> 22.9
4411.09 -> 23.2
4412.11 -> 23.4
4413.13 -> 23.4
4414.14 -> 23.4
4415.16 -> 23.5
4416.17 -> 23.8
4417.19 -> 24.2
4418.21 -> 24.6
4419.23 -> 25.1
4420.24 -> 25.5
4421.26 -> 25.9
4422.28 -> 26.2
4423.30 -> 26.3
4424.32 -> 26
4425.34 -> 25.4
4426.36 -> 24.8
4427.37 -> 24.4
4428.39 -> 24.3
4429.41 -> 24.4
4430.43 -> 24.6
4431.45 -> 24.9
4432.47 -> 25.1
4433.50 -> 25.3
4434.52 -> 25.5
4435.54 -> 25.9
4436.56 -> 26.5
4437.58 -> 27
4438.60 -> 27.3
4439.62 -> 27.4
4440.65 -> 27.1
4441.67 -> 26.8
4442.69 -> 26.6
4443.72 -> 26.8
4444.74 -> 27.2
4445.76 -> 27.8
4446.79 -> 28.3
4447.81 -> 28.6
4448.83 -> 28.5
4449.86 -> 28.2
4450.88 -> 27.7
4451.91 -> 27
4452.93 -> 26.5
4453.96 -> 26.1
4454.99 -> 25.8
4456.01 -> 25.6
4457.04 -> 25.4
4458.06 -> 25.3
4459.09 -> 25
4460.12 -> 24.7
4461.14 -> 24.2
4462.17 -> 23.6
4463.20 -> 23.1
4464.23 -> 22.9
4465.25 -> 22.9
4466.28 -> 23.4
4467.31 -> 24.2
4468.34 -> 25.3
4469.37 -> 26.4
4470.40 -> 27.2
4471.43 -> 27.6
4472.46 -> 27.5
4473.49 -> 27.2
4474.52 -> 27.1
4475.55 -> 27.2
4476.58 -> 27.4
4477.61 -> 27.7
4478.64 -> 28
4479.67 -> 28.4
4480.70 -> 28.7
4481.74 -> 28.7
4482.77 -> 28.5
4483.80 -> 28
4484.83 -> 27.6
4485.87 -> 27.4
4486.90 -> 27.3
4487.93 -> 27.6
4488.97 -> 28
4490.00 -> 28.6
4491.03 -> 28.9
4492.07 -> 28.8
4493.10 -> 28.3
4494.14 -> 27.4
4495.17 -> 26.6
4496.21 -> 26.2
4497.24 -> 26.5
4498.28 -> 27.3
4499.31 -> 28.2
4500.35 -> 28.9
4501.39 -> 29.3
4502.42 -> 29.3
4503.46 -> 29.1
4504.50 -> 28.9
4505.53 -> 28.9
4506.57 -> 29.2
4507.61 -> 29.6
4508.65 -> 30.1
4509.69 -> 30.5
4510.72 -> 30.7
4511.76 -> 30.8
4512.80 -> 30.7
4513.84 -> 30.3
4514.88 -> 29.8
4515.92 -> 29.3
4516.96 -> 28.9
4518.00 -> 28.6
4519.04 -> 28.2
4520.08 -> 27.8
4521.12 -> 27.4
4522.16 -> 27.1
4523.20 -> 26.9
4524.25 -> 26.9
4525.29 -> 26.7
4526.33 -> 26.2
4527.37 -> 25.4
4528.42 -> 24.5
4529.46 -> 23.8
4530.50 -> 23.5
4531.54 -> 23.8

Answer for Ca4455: 2.0 angstroms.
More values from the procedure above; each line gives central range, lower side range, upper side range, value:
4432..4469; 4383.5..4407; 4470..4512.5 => 0.38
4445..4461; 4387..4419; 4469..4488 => -0.19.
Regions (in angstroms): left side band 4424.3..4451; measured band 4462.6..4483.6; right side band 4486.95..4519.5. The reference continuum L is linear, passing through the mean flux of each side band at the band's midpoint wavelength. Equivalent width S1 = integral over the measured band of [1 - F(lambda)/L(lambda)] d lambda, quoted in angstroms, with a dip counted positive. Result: 0.93 angstroms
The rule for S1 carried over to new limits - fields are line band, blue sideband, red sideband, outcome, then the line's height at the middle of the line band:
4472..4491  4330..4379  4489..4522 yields 0.1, 28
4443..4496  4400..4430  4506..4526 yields 0.2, 26.9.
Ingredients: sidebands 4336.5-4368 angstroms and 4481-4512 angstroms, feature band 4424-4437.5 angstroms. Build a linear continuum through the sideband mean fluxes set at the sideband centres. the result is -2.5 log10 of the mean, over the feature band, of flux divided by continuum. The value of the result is 0.05 mag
